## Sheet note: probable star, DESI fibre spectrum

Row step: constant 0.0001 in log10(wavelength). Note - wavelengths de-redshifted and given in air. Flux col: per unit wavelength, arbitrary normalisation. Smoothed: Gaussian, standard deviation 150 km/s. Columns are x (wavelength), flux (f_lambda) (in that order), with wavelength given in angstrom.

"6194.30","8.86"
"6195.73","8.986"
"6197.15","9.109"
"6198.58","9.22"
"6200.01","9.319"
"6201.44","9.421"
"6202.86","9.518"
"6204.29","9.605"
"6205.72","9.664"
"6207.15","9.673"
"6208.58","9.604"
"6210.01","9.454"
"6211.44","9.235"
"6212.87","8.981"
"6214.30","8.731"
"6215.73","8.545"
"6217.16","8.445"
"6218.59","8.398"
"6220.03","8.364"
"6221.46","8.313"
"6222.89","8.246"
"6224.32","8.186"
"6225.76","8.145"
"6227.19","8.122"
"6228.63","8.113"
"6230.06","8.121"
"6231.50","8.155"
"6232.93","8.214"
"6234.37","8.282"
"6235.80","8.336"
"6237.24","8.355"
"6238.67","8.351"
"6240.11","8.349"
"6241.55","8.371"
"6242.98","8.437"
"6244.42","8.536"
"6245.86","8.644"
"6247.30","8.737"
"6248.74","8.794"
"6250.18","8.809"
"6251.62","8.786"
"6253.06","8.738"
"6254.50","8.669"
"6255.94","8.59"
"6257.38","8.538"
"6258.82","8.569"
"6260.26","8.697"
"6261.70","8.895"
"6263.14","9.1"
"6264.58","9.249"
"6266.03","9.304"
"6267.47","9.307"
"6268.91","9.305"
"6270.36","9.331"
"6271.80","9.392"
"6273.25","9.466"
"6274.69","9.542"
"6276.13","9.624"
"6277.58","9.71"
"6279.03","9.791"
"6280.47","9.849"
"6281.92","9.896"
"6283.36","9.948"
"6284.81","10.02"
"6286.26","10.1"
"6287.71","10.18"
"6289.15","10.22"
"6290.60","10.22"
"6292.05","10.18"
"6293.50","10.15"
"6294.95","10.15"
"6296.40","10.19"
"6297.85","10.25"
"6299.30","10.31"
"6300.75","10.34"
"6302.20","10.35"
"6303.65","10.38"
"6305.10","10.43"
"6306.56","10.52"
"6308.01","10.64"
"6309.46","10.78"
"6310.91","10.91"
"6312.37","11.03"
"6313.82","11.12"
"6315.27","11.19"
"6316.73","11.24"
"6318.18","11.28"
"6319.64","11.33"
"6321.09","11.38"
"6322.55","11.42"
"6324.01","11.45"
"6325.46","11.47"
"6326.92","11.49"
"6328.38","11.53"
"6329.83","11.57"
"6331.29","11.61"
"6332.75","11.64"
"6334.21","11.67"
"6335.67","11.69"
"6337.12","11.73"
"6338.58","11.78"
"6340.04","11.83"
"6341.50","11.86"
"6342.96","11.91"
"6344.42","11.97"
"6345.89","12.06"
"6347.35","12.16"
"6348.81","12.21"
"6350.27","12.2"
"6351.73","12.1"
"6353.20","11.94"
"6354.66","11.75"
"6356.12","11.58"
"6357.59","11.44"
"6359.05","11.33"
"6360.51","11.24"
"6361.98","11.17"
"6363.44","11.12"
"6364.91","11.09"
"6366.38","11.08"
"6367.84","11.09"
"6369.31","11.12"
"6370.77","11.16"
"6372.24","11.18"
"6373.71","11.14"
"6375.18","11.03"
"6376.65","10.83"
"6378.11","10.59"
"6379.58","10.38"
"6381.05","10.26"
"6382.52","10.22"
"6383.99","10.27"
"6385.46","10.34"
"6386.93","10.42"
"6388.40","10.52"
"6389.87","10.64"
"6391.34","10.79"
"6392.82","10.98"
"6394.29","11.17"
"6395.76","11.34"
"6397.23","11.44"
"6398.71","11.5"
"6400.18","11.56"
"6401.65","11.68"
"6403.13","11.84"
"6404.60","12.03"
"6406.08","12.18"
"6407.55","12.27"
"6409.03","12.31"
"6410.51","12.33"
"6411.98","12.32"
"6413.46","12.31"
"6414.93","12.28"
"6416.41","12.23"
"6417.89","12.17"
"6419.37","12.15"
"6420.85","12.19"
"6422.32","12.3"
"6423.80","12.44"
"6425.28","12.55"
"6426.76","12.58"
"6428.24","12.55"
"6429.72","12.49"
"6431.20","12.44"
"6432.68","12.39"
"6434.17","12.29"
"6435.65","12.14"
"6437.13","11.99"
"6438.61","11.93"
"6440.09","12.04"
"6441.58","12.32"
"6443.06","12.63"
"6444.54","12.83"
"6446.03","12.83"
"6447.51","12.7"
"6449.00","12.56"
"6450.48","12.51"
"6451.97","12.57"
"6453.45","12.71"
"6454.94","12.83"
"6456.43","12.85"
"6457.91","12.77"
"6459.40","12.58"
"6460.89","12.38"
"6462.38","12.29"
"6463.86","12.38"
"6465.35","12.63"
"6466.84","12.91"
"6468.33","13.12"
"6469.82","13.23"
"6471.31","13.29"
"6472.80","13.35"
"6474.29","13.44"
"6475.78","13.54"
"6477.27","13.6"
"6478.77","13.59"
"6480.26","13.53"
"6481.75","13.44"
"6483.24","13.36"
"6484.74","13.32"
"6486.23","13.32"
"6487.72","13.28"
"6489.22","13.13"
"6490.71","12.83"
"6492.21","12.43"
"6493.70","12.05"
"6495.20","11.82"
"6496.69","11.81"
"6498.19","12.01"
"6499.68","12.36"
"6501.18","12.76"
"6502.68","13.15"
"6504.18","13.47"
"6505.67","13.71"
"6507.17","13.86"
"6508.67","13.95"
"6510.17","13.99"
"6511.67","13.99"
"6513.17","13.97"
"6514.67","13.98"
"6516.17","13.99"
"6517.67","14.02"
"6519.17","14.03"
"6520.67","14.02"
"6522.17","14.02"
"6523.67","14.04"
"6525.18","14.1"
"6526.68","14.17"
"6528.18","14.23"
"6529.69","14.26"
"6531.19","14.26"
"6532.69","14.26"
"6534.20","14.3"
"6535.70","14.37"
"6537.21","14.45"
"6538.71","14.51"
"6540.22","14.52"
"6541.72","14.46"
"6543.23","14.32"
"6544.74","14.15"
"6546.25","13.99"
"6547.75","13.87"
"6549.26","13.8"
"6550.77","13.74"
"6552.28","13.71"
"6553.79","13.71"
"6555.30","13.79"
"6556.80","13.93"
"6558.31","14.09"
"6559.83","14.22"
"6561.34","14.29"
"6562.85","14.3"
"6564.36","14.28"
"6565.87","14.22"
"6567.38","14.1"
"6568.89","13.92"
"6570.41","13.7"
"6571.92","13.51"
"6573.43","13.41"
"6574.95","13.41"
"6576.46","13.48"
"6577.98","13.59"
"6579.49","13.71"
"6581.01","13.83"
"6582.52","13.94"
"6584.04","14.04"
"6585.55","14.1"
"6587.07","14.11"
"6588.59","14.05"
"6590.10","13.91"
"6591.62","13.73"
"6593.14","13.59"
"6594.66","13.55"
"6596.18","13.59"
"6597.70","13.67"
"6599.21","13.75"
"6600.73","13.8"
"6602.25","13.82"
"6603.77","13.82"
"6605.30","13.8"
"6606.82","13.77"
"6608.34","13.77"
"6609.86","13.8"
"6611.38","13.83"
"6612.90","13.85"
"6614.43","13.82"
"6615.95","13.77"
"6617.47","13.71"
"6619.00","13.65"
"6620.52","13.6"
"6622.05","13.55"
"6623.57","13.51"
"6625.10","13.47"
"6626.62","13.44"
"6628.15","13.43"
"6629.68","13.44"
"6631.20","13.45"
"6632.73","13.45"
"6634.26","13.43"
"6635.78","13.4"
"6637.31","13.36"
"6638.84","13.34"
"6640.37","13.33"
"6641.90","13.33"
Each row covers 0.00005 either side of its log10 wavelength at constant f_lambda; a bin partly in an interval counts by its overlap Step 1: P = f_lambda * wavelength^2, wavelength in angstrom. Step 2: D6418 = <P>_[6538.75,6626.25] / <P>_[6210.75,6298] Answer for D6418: 1.70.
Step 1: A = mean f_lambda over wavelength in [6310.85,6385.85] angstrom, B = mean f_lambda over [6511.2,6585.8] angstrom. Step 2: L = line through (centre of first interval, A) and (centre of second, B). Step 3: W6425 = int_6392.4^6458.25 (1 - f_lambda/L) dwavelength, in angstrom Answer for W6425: 0.8 angstrom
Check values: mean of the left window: 11.4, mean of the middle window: 12.2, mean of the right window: 14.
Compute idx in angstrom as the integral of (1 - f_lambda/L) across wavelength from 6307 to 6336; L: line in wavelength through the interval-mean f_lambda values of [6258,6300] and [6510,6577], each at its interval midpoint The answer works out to -2.6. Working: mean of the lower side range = 9.69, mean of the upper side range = 14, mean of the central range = 11.3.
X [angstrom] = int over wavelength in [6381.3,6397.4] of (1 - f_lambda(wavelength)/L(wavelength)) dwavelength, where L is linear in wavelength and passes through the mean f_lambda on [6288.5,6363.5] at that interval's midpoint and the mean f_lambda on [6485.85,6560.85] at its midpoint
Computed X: 1.77 angstrom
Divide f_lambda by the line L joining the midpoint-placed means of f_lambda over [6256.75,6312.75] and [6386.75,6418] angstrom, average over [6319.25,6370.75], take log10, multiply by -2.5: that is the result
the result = -0.08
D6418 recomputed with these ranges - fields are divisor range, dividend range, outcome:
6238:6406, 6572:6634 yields 1.42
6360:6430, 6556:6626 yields 1.28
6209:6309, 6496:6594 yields 1.65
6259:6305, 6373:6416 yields 1.19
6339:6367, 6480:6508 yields 1.16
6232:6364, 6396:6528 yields 1.31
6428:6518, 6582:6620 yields 1.11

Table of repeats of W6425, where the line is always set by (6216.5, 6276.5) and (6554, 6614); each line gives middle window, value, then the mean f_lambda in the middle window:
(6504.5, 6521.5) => -1.6 angstrom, 13.9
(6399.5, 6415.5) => -1.4 angstrom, 12.1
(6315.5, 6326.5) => -1.7 angstrom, 11.4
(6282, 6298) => -1.4 angstrom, 10.1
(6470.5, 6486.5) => -1.6 angstrom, 13.4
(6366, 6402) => -0.4 angstrom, 10.9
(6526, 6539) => -1.2 angstrom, 14.3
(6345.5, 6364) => -2.5 angstrom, 11.7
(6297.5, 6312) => -1.4 angstrom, 10.5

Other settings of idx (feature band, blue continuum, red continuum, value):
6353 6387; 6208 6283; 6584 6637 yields -1.7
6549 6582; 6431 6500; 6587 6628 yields -1.0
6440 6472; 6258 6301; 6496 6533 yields 0.0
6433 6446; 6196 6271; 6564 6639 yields -0.9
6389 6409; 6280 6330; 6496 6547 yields 0.9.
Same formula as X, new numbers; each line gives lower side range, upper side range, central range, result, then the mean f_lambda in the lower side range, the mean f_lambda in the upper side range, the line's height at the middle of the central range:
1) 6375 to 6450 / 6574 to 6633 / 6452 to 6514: -2.7 angstrom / 11.8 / 13.7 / 12.5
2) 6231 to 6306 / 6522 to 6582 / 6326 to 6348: -2.7 angstrom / 9.32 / 14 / 10.5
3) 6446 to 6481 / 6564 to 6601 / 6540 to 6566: -0.9 angstrom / 12.9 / 13.8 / 13.6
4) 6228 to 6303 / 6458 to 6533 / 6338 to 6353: -1.9 angstrom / 9.23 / 13.3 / 10.7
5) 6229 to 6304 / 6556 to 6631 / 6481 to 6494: -0.8 angstrom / 9.26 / 13.8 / 12.3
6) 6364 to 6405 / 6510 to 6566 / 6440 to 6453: -0.4 angstrom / 11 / 14.1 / 12.2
